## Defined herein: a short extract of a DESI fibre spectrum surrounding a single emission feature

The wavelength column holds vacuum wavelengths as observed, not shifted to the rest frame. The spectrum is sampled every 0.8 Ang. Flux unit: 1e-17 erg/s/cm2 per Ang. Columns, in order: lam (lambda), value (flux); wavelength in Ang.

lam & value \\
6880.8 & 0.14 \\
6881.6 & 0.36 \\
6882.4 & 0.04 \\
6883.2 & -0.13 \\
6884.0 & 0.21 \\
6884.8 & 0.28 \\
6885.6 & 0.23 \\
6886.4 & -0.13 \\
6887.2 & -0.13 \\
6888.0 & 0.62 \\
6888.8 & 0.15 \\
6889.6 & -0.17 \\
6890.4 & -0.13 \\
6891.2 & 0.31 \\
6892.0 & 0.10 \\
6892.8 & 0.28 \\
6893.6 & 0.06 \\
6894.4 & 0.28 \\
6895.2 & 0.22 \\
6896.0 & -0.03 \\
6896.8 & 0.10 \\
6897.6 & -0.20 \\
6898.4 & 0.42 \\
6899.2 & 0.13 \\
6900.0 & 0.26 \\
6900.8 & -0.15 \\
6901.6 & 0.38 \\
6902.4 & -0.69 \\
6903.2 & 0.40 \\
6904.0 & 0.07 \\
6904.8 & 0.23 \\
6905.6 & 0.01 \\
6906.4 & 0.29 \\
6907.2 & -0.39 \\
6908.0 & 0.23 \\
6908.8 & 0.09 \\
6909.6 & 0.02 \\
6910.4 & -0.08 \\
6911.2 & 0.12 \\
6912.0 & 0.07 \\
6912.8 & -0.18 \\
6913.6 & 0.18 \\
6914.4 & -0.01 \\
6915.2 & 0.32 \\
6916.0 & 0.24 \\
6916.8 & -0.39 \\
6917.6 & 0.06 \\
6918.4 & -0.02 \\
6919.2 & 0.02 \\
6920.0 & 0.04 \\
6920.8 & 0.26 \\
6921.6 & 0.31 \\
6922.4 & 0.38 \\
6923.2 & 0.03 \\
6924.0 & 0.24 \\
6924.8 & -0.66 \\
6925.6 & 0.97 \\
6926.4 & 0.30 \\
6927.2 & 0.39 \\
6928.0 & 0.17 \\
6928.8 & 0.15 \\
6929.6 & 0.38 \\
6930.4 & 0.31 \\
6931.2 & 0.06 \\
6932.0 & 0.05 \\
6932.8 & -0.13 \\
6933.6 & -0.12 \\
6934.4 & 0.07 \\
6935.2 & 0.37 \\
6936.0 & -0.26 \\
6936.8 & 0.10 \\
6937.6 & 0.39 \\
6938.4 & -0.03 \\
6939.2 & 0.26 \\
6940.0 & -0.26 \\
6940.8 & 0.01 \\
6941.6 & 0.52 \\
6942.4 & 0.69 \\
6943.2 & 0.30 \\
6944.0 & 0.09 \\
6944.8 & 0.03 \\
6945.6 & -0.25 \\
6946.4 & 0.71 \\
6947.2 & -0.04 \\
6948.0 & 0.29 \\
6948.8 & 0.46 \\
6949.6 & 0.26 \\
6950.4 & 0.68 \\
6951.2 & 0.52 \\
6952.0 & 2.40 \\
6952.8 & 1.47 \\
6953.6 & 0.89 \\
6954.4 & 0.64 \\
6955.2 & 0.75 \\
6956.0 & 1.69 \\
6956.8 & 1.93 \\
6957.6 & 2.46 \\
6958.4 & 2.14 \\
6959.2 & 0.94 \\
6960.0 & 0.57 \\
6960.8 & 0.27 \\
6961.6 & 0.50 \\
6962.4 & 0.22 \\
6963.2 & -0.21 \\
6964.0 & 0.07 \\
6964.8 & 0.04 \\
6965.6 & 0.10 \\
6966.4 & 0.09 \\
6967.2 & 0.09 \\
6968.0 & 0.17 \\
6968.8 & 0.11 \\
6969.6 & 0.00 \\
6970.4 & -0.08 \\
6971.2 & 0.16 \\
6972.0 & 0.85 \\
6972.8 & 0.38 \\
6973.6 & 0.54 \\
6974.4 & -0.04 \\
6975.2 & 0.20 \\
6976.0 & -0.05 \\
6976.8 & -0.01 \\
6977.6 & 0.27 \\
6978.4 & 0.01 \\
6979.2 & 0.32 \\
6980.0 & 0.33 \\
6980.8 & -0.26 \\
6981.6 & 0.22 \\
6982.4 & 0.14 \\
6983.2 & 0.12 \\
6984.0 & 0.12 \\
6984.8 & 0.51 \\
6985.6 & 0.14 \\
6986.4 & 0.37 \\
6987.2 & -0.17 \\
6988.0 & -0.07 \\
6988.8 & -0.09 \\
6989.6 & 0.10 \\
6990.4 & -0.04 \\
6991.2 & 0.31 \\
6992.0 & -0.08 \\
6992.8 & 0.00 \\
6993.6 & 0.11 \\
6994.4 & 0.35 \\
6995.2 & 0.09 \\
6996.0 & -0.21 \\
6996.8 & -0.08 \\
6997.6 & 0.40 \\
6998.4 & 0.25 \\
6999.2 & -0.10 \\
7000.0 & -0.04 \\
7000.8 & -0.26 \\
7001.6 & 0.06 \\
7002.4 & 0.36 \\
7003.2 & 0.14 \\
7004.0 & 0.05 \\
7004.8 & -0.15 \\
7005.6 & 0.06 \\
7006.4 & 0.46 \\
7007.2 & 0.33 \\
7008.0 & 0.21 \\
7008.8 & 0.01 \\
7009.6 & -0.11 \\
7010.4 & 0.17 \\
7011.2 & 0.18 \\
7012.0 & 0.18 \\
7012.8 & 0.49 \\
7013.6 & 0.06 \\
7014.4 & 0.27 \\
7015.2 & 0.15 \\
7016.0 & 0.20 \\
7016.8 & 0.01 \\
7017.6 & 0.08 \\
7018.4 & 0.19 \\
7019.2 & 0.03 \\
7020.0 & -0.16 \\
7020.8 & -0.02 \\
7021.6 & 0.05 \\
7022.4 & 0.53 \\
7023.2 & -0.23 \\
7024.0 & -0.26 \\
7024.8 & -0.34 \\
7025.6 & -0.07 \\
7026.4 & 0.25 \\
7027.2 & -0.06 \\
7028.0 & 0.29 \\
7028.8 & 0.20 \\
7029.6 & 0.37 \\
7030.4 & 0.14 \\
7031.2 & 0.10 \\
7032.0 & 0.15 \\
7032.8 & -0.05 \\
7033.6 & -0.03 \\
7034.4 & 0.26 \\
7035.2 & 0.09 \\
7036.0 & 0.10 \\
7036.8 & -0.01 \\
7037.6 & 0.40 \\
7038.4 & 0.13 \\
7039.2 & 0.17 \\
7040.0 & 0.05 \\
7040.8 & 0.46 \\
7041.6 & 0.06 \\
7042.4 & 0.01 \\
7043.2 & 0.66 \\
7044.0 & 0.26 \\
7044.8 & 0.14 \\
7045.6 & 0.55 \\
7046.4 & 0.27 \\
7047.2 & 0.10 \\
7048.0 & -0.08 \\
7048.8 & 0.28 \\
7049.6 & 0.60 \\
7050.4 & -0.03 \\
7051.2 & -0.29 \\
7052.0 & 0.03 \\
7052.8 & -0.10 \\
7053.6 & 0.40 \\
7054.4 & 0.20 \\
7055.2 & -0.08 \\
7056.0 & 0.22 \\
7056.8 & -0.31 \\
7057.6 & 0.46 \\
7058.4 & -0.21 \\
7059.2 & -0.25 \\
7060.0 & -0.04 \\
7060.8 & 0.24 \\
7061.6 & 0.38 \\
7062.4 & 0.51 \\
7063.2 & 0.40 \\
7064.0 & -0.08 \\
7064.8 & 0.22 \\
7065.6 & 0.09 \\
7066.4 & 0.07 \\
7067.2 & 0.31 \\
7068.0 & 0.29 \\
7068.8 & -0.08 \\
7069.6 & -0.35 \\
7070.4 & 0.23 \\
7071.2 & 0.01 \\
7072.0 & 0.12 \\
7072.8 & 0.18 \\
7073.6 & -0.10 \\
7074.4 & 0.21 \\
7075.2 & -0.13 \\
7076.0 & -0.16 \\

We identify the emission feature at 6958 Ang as [O II]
